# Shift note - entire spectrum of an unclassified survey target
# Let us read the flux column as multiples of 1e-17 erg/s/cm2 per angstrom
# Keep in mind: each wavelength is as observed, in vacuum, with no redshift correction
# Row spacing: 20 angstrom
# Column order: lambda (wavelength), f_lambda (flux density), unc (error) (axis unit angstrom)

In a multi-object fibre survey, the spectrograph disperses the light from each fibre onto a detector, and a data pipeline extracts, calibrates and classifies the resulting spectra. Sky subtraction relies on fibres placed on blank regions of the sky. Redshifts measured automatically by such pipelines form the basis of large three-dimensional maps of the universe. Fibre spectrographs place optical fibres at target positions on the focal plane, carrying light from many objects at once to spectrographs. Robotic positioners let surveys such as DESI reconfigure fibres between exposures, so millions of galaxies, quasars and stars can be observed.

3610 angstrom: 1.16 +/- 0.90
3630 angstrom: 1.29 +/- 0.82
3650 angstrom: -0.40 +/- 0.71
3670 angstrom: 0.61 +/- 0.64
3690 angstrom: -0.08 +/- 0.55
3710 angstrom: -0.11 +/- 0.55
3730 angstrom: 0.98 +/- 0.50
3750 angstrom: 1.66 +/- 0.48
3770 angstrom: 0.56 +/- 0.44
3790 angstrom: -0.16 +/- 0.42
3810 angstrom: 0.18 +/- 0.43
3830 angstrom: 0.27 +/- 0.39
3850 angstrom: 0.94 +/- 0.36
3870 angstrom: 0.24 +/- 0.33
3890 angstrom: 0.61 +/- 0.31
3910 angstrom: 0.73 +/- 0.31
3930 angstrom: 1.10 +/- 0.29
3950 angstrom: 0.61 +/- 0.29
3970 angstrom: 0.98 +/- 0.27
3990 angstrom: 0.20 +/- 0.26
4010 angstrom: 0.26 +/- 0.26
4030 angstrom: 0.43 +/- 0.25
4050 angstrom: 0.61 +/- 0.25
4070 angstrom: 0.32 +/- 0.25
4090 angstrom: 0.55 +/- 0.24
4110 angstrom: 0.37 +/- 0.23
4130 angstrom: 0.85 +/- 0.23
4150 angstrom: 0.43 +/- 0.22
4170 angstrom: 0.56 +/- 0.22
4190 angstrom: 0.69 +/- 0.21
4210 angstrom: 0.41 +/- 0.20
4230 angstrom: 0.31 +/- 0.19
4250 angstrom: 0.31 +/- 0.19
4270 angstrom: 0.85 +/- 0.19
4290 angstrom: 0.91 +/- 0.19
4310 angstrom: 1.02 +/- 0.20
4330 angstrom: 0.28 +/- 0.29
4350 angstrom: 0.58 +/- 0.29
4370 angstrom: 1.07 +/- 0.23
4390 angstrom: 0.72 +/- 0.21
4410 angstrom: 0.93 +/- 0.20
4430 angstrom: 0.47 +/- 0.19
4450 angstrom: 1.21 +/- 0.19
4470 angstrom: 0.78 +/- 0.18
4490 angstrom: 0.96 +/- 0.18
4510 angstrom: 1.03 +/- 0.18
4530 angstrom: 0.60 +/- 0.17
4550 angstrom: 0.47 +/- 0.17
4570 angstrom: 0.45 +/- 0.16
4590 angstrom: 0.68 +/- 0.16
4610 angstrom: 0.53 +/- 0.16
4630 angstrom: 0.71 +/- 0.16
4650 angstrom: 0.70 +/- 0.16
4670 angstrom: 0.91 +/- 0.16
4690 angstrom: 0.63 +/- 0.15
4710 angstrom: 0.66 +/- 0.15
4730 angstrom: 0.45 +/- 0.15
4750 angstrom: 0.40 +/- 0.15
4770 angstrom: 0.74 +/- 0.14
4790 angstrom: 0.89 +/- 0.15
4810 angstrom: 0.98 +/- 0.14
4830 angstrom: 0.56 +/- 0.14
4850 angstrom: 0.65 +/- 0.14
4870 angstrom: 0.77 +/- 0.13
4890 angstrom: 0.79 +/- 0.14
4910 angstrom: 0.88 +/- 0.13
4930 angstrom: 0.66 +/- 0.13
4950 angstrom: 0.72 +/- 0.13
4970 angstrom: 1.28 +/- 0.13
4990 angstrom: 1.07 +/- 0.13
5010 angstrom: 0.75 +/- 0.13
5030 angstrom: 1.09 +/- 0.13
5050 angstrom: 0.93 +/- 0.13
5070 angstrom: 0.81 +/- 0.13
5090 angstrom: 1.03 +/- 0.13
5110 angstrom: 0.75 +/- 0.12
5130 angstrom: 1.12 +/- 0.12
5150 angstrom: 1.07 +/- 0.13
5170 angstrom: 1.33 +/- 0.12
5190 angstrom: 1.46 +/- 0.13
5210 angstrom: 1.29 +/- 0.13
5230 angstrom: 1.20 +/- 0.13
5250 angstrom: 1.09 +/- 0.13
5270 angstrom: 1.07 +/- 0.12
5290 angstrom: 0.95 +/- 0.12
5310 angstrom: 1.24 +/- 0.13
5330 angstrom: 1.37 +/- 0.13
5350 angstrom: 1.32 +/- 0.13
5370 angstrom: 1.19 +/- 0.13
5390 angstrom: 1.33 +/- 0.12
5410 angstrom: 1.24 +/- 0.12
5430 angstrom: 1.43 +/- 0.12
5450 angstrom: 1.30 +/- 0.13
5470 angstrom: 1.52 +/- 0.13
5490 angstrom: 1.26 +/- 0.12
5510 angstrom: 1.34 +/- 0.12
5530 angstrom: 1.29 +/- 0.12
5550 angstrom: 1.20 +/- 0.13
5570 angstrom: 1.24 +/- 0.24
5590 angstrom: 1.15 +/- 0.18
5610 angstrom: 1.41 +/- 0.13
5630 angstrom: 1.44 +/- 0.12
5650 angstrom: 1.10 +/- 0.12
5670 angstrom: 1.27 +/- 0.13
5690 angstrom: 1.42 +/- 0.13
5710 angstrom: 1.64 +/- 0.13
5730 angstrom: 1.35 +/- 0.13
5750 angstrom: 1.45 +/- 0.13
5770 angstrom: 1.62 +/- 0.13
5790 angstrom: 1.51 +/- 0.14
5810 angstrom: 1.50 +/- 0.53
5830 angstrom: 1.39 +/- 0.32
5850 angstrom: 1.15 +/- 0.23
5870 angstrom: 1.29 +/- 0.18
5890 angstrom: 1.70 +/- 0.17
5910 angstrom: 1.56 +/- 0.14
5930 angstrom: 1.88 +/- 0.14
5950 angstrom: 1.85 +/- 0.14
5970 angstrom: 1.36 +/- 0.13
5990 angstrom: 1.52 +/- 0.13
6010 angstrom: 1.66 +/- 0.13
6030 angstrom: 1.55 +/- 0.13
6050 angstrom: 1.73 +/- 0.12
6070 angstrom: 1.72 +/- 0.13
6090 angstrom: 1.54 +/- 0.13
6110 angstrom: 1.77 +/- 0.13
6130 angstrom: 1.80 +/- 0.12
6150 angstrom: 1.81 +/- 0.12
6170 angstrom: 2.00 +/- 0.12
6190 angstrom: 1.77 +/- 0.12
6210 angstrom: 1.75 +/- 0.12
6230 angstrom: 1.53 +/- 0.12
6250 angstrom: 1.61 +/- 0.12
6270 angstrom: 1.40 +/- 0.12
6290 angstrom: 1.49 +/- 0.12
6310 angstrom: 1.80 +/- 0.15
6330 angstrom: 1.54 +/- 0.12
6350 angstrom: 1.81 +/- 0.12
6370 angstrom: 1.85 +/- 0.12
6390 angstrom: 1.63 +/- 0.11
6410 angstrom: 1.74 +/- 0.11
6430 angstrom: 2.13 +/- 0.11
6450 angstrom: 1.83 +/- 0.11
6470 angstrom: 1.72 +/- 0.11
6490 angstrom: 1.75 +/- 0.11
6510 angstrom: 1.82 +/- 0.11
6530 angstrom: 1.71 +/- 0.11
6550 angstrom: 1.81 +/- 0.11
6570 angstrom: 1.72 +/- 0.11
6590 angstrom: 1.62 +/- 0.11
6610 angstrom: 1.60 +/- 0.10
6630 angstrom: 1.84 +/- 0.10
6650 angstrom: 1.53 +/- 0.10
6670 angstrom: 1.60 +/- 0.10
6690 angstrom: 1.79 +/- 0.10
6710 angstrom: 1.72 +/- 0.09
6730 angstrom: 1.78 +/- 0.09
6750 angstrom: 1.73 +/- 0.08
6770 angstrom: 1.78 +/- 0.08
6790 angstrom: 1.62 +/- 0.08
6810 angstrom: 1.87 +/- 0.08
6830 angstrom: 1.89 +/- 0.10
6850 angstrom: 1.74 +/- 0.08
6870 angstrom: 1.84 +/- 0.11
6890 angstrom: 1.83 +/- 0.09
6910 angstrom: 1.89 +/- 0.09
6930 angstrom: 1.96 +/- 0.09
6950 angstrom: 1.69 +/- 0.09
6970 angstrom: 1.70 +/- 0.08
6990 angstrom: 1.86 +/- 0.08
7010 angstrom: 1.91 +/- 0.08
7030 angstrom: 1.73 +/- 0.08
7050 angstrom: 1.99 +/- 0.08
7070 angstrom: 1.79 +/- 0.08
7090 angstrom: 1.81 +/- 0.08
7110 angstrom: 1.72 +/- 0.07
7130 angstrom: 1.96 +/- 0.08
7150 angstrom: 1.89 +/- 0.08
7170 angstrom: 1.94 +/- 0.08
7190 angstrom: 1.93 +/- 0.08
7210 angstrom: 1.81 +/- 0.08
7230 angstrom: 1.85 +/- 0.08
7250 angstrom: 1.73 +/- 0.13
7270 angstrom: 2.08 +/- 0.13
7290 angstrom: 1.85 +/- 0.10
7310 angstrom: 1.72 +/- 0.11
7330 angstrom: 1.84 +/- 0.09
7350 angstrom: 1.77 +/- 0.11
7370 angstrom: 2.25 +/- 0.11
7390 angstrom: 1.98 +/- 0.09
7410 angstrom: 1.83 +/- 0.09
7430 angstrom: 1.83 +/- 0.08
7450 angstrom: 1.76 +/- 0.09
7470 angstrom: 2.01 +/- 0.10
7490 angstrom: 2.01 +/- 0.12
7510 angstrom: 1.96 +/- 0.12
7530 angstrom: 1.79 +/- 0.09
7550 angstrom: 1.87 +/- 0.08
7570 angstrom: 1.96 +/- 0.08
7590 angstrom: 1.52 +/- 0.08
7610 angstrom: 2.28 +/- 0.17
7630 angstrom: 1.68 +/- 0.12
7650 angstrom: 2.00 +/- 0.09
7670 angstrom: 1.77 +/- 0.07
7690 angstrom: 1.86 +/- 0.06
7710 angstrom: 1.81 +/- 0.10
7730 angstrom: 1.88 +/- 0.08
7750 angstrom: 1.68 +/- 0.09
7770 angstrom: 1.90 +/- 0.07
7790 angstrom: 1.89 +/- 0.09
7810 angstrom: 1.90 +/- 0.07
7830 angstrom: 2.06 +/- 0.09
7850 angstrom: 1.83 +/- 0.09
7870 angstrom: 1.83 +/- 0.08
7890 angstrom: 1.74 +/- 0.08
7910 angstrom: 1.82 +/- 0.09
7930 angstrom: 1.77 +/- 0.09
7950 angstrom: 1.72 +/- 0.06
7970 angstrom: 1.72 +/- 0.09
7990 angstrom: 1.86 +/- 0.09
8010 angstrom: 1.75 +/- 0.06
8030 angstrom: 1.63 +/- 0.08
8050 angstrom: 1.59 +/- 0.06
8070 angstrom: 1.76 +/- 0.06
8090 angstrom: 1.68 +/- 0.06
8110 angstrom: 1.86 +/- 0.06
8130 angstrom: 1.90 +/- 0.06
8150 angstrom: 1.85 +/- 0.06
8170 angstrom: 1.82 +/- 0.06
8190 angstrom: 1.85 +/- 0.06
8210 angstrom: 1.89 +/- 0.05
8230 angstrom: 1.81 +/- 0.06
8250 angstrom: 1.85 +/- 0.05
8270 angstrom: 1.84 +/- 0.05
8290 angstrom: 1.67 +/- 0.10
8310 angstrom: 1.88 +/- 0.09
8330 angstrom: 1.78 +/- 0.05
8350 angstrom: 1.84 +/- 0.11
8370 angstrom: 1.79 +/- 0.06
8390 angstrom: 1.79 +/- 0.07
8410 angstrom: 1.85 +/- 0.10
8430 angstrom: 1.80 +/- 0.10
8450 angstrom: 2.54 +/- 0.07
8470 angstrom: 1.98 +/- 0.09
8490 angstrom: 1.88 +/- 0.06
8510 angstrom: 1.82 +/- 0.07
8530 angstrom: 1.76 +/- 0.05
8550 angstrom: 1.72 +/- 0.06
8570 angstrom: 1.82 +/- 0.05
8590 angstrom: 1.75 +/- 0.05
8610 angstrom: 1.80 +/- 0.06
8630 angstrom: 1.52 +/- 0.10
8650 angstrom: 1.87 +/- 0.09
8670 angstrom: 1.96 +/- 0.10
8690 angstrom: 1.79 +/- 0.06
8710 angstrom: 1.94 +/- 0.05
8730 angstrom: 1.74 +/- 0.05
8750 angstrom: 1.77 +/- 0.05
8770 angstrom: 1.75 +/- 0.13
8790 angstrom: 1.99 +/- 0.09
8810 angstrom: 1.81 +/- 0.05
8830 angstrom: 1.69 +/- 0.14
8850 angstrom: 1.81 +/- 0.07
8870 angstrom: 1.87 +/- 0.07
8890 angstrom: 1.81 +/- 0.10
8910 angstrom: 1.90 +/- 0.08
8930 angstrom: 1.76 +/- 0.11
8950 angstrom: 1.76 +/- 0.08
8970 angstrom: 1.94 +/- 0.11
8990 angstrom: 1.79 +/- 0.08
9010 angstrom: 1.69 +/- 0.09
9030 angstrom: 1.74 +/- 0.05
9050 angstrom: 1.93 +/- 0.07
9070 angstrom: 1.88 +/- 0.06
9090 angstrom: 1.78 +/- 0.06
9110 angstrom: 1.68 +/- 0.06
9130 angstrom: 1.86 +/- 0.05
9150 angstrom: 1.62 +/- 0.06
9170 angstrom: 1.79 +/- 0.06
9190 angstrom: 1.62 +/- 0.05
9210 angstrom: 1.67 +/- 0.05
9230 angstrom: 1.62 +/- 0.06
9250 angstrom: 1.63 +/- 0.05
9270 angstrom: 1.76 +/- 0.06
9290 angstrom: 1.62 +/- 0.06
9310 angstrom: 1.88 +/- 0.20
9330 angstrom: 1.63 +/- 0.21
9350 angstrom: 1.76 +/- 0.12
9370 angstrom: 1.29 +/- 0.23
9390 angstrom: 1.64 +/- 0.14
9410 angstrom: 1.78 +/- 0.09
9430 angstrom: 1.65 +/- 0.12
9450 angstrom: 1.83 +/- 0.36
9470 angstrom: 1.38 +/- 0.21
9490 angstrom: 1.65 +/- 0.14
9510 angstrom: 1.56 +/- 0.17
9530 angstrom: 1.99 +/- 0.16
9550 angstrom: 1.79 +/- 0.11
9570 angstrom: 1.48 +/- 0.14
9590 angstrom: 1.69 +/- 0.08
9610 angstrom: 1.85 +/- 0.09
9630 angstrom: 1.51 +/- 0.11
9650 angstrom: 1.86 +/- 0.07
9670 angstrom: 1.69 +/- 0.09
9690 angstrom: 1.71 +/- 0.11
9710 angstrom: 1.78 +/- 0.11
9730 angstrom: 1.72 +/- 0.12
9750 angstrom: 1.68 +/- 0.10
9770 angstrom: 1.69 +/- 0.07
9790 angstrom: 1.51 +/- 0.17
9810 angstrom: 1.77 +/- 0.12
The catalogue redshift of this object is 0.287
